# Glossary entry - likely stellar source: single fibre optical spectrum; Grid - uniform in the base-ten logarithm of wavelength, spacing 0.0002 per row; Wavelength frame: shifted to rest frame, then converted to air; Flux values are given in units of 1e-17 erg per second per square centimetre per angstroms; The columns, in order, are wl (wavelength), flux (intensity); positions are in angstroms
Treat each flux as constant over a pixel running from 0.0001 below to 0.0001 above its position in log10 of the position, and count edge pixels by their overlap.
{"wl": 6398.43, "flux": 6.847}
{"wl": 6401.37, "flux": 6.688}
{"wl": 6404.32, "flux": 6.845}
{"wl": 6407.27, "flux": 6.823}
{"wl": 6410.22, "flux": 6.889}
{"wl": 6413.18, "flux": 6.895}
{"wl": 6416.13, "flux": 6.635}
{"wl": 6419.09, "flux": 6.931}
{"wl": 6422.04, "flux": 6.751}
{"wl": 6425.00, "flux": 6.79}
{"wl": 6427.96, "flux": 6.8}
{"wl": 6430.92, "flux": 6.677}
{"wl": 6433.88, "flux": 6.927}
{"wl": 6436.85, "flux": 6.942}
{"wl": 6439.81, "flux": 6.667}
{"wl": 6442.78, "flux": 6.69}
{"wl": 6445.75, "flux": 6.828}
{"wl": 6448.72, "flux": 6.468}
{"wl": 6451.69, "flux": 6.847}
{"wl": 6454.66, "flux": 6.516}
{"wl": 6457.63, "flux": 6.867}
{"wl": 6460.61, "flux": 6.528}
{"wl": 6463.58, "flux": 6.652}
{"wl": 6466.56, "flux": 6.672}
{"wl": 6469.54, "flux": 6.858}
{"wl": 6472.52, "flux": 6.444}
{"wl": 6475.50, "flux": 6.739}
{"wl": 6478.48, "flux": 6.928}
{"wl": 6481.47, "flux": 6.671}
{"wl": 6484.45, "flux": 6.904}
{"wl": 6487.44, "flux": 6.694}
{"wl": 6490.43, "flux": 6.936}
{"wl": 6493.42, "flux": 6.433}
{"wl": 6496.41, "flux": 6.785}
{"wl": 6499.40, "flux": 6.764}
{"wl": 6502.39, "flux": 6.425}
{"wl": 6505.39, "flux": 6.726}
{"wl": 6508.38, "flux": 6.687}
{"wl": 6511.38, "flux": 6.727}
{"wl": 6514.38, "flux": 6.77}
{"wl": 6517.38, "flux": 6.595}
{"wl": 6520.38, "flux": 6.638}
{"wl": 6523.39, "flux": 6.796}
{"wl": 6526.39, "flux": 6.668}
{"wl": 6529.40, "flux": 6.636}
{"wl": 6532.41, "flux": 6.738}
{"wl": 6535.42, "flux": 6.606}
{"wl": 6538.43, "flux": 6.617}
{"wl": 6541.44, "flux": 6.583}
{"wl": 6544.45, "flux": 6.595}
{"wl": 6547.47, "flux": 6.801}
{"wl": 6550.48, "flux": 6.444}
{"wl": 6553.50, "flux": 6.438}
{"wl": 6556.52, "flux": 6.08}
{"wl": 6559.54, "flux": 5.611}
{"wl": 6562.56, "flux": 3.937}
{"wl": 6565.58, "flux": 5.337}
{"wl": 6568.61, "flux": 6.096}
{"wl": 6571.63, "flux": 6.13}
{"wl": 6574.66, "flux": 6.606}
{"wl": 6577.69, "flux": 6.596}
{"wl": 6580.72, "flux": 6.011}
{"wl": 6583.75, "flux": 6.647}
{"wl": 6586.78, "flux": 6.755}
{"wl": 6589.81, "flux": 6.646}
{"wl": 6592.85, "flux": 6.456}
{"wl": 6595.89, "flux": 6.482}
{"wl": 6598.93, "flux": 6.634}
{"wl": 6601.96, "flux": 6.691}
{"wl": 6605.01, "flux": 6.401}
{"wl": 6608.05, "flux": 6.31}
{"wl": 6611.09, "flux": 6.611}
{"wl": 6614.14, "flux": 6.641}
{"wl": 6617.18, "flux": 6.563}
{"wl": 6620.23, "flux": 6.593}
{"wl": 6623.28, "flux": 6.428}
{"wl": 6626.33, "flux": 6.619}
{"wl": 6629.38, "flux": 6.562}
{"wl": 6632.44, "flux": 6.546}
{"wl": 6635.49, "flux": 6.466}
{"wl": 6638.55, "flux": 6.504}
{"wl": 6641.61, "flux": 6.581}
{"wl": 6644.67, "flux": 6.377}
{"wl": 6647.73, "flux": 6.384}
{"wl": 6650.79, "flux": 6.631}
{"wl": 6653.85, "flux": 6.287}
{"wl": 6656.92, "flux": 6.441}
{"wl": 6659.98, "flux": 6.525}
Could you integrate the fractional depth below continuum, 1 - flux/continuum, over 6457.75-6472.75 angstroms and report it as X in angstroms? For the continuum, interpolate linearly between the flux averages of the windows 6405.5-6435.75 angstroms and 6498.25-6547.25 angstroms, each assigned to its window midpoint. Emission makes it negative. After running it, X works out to 0.2 angstroms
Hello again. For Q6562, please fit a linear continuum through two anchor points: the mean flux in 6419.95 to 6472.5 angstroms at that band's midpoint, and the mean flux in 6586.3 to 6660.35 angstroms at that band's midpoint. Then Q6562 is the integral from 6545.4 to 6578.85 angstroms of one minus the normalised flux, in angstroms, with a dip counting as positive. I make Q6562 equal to 3.0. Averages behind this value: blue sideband 6.73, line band 6.01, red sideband 6.52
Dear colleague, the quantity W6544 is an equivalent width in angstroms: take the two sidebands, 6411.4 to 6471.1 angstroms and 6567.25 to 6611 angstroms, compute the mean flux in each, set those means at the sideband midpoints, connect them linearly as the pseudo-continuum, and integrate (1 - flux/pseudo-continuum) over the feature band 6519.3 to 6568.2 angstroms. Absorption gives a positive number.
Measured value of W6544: 2.1 angstroms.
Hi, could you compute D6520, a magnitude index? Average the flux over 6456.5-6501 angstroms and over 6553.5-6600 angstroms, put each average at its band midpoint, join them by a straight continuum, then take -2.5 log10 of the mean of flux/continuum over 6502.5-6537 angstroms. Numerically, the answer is -0.033 mag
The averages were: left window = 6.72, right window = 6.14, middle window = 6.68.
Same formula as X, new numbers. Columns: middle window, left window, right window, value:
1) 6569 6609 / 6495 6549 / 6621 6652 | 0.6 angstroms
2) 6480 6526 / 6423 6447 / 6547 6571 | -3.3 angstroms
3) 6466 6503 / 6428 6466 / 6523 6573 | -1.0 angstroms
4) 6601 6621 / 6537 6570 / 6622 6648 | -0.5 angstroms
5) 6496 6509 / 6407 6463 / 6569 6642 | 0.0 angstroms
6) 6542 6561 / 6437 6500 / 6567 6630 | 0.7 angstroms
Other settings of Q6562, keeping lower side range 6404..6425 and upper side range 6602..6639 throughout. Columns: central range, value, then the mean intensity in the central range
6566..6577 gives 0.6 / 6.21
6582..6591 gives -0.1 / 6.67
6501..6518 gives 0.1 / 6.66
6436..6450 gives 0.1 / 6.71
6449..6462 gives 0.2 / 6.67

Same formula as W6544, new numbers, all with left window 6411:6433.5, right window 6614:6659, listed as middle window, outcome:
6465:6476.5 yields 0.09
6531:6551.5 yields 0.01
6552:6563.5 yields 1.77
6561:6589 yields 2.37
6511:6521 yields -0.02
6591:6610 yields 0.15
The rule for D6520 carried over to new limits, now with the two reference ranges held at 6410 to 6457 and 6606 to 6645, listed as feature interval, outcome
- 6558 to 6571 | 0.24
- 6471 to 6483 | 0.00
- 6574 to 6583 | 0.03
